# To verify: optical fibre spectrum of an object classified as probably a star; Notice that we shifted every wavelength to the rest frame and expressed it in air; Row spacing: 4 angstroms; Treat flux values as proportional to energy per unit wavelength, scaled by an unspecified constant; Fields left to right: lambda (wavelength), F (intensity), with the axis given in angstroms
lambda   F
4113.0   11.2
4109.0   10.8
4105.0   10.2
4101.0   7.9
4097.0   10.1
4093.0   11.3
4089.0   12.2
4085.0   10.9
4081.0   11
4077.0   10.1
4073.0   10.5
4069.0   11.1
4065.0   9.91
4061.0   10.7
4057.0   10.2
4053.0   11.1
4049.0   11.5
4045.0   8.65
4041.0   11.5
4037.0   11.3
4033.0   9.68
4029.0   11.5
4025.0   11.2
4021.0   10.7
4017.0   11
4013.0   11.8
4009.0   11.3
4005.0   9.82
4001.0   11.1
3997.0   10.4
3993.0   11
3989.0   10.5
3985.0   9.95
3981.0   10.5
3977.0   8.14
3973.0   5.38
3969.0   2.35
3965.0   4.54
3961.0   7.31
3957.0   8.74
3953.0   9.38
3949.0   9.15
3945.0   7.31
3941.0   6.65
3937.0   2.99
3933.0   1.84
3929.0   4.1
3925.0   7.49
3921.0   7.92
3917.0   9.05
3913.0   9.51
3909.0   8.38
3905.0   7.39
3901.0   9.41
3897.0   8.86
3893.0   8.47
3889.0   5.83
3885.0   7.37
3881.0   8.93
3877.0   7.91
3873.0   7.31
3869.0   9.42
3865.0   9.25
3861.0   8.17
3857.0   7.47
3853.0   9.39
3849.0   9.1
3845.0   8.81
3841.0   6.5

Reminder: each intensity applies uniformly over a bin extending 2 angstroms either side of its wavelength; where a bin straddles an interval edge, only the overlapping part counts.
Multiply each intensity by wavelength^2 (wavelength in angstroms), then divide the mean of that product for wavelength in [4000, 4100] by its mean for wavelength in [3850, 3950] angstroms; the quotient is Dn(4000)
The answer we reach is 1.5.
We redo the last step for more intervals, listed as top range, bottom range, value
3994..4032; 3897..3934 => 1.54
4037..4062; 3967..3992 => 1.39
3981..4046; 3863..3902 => 1.39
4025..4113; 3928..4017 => 1.38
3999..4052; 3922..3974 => 1.88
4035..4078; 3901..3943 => 1.70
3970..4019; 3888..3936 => 1.42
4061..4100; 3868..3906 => 1.46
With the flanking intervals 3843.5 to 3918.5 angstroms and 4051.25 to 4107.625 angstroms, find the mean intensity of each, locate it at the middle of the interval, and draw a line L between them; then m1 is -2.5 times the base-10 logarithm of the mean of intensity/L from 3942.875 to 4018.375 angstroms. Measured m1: 0.07 mag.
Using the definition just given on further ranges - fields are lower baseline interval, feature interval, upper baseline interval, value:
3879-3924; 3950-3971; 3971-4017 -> 0.379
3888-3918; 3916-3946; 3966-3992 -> 0.383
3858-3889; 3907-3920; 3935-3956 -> -0.171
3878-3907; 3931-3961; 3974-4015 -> 0.368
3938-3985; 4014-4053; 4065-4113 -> -0.188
